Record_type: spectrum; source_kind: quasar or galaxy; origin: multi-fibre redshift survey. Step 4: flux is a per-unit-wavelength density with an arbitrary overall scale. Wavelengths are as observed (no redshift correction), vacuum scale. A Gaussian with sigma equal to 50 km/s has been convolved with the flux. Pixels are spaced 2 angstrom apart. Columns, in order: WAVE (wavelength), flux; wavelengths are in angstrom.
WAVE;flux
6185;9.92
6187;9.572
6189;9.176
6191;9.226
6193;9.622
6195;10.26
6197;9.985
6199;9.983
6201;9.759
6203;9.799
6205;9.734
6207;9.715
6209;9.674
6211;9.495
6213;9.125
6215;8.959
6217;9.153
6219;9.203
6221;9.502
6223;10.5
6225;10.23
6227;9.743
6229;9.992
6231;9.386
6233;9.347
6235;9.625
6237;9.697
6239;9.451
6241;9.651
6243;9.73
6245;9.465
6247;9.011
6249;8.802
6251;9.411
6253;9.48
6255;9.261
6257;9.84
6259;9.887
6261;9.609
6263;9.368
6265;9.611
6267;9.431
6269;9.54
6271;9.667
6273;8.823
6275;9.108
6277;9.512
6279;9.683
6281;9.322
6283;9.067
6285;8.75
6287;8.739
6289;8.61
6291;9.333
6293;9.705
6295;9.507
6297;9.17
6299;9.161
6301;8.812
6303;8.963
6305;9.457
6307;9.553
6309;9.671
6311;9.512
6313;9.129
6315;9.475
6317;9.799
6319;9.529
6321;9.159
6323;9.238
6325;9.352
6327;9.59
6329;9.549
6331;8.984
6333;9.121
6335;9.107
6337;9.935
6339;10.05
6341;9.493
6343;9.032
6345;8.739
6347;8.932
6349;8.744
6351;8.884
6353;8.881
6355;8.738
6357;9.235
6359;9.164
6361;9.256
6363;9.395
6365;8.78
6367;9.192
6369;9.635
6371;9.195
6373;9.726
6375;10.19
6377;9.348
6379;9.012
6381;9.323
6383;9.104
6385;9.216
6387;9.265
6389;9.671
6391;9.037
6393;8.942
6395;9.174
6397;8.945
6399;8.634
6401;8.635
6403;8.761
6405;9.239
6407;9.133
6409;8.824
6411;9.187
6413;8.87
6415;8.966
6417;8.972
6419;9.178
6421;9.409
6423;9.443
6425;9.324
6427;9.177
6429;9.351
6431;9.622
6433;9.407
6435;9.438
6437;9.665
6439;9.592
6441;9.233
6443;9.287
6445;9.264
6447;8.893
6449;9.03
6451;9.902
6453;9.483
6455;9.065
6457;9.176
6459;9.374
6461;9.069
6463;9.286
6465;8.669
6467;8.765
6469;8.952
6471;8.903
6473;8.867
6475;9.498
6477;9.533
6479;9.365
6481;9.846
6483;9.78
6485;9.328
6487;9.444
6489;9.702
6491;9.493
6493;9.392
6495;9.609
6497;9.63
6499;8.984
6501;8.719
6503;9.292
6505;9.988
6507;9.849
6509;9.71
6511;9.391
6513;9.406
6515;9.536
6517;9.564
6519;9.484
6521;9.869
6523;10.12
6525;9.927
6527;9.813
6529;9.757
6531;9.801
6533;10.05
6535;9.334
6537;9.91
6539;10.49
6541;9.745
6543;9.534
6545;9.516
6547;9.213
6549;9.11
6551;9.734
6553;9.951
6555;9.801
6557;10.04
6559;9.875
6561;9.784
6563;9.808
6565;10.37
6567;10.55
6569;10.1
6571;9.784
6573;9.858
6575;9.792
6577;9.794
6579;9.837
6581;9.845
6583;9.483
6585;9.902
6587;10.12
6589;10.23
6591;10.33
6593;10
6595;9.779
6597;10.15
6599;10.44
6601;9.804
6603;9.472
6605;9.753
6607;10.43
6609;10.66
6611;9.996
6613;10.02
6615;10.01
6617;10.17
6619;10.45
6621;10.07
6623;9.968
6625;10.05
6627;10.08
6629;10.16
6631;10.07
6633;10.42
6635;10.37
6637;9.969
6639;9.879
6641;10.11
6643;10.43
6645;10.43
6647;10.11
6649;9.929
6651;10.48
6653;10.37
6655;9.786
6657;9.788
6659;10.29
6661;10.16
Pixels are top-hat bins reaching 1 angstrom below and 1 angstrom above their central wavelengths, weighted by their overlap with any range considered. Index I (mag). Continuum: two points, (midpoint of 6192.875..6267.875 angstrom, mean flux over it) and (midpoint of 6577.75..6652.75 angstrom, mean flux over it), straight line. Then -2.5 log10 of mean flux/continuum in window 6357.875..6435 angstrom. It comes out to 0.07 mag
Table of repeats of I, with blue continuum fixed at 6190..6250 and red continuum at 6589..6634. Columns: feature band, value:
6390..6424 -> 0.09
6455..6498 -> 0.07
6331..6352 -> 0.06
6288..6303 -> 0.06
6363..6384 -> 0.05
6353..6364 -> 0.07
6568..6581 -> 0.02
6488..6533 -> 0.04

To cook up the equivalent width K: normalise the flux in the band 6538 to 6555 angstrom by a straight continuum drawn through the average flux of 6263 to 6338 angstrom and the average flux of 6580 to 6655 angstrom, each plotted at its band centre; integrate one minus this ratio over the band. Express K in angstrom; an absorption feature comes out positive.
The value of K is 0.4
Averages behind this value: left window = 9.32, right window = 10.1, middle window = 9.67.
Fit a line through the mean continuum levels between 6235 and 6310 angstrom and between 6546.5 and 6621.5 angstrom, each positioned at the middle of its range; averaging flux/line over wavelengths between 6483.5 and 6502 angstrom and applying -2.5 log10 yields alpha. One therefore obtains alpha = 0.046 mag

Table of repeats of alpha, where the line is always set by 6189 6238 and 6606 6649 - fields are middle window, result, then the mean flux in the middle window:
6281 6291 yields 0.10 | 8.9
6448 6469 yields 0.09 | 9.17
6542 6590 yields 0.03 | 9.83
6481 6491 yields 0.05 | 9.58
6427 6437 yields 0.05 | 9.45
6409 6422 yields 0.09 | 9.08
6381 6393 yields 0.07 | 9.24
